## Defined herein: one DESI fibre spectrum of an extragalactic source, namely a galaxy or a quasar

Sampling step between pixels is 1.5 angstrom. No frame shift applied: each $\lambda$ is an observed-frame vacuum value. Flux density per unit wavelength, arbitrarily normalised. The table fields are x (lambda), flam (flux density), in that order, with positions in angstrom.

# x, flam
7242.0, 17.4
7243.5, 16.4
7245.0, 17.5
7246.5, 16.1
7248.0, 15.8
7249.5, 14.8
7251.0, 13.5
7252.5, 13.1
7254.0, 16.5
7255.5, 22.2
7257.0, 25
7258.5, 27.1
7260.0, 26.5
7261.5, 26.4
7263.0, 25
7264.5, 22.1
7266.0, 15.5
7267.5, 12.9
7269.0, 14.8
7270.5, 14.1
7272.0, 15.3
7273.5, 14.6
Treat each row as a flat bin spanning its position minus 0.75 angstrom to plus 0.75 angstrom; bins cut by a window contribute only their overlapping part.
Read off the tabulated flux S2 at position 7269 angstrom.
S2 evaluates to 14.8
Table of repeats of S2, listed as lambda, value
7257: 25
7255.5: 22.2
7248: 15.8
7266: 15.5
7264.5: 22.1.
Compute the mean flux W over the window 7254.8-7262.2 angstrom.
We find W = 25.5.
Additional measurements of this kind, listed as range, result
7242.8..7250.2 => 16.1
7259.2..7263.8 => 25.9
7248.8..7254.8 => 14.5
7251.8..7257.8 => 19.3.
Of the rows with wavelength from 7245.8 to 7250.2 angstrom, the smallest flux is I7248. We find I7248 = 14.8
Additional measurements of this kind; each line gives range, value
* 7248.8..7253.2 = 13.1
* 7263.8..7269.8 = 12.9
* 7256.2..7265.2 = 22.1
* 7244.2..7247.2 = 16.1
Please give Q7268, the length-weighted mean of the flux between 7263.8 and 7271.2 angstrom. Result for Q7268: 15.8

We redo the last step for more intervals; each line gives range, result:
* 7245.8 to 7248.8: 15.9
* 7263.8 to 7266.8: 18.6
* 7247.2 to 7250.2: 15.3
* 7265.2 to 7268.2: 14.4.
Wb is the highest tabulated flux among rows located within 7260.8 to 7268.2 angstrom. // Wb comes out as 26.4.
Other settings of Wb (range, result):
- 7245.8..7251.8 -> 16.1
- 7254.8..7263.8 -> 27.1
